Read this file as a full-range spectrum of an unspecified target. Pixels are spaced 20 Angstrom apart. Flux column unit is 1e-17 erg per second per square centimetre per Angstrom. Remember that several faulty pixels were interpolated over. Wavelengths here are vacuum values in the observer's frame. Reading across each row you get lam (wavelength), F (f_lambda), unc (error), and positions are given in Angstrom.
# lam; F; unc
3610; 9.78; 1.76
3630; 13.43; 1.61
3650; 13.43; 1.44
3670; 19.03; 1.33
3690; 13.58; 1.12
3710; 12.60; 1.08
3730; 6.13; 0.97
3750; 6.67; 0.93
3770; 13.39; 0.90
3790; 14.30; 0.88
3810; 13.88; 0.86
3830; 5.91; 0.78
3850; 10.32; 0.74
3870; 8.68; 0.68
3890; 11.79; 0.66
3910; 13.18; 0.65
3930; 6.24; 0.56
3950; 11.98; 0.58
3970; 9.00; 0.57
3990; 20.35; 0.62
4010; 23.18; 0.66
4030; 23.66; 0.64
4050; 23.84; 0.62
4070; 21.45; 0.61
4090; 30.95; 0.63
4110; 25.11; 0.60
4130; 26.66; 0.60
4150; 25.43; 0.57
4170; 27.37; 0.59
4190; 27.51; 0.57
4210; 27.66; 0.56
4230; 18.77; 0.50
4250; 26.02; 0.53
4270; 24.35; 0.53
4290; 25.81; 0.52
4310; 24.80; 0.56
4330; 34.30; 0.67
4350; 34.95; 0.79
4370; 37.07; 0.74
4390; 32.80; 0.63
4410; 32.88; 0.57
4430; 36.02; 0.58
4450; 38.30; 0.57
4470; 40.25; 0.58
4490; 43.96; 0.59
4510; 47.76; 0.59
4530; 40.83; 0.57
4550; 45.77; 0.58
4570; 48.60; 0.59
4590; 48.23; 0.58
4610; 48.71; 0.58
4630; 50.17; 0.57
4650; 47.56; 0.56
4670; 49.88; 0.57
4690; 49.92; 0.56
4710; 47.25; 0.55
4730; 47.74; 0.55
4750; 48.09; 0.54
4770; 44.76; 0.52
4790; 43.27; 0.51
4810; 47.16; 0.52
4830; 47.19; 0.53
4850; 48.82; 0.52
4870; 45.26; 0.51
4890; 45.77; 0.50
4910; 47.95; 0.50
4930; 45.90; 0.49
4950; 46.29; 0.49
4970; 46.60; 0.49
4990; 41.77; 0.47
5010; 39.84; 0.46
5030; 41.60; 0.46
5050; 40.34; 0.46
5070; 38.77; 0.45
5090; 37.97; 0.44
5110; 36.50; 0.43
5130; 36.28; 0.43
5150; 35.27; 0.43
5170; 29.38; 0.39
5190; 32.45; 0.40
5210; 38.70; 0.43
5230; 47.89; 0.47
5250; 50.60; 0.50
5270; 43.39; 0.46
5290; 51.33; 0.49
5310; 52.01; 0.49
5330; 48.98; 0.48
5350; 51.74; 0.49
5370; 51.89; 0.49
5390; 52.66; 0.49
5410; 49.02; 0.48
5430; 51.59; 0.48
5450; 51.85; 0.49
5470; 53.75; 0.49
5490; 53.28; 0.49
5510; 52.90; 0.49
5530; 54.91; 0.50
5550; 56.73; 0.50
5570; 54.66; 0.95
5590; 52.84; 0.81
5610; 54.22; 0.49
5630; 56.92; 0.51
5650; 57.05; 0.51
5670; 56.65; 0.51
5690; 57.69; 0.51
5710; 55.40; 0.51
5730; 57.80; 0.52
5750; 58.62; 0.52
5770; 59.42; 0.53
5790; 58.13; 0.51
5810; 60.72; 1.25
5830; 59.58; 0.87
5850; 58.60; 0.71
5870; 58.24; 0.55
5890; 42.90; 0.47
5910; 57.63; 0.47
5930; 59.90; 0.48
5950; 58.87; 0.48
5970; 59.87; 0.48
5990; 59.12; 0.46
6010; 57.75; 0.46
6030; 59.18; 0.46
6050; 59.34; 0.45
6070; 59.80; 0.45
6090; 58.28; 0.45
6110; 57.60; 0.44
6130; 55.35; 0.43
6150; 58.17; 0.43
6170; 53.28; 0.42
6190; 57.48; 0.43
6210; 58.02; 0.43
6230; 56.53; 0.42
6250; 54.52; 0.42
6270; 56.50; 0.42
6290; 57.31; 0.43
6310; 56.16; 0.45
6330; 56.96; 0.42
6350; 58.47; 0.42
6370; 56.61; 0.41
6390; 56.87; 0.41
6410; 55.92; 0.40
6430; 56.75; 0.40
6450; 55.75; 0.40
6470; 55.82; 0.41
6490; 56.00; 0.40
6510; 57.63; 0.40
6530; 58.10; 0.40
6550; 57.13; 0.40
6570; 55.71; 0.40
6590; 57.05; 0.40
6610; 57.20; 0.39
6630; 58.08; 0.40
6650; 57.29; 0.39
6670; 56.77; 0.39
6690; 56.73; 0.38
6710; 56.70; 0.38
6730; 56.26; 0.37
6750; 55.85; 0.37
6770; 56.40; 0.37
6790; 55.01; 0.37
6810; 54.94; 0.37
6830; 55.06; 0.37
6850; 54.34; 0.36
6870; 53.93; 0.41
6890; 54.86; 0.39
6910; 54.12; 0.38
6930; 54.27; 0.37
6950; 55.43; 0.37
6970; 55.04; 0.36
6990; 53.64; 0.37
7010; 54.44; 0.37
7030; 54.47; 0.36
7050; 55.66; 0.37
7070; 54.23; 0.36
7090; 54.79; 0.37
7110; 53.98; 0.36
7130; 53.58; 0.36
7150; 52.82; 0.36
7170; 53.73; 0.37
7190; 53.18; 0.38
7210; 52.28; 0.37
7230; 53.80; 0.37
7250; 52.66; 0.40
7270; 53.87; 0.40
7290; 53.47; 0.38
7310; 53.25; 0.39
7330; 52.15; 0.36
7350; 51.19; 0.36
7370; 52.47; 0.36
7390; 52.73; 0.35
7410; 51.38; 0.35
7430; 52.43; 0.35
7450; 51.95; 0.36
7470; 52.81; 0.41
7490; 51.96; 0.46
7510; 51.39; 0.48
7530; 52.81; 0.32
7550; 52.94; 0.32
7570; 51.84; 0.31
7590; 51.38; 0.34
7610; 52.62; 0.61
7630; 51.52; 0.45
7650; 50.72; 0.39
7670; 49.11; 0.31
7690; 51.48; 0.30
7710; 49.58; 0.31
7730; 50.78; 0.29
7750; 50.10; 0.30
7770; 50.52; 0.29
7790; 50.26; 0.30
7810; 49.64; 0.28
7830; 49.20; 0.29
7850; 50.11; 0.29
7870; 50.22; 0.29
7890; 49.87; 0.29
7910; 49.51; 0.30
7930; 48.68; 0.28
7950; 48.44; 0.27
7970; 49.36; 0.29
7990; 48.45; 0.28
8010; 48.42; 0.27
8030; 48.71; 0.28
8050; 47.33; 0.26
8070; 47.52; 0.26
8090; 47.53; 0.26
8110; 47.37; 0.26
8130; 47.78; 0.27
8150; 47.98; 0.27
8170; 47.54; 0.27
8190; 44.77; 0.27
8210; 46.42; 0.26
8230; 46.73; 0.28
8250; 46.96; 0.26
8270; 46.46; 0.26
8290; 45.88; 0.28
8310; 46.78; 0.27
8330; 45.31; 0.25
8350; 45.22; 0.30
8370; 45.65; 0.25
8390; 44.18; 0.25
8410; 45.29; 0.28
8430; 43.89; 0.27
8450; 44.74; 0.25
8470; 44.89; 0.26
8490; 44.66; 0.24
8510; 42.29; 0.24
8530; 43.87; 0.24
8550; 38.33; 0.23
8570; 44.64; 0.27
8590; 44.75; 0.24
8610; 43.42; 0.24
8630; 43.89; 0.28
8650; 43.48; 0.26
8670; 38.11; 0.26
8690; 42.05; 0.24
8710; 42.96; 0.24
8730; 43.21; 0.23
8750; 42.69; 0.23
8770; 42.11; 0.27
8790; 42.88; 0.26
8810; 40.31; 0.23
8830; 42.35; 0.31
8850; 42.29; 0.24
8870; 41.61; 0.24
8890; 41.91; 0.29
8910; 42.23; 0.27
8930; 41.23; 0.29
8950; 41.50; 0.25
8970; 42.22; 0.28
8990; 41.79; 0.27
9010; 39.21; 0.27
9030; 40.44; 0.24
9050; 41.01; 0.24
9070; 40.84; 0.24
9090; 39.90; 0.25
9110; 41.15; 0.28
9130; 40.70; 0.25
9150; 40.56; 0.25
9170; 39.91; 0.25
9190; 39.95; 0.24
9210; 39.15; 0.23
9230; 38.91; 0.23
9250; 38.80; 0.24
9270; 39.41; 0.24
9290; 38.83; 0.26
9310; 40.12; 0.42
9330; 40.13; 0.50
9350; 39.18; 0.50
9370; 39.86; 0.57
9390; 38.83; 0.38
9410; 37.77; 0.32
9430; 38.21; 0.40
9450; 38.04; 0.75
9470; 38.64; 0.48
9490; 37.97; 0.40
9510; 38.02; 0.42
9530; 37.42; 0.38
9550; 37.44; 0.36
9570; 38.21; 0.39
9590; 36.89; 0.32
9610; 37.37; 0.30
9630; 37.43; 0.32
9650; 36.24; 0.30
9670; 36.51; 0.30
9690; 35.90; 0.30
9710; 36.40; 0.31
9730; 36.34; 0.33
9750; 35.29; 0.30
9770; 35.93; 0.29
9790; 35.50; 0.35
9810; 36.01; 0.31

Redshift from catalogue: 0.00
